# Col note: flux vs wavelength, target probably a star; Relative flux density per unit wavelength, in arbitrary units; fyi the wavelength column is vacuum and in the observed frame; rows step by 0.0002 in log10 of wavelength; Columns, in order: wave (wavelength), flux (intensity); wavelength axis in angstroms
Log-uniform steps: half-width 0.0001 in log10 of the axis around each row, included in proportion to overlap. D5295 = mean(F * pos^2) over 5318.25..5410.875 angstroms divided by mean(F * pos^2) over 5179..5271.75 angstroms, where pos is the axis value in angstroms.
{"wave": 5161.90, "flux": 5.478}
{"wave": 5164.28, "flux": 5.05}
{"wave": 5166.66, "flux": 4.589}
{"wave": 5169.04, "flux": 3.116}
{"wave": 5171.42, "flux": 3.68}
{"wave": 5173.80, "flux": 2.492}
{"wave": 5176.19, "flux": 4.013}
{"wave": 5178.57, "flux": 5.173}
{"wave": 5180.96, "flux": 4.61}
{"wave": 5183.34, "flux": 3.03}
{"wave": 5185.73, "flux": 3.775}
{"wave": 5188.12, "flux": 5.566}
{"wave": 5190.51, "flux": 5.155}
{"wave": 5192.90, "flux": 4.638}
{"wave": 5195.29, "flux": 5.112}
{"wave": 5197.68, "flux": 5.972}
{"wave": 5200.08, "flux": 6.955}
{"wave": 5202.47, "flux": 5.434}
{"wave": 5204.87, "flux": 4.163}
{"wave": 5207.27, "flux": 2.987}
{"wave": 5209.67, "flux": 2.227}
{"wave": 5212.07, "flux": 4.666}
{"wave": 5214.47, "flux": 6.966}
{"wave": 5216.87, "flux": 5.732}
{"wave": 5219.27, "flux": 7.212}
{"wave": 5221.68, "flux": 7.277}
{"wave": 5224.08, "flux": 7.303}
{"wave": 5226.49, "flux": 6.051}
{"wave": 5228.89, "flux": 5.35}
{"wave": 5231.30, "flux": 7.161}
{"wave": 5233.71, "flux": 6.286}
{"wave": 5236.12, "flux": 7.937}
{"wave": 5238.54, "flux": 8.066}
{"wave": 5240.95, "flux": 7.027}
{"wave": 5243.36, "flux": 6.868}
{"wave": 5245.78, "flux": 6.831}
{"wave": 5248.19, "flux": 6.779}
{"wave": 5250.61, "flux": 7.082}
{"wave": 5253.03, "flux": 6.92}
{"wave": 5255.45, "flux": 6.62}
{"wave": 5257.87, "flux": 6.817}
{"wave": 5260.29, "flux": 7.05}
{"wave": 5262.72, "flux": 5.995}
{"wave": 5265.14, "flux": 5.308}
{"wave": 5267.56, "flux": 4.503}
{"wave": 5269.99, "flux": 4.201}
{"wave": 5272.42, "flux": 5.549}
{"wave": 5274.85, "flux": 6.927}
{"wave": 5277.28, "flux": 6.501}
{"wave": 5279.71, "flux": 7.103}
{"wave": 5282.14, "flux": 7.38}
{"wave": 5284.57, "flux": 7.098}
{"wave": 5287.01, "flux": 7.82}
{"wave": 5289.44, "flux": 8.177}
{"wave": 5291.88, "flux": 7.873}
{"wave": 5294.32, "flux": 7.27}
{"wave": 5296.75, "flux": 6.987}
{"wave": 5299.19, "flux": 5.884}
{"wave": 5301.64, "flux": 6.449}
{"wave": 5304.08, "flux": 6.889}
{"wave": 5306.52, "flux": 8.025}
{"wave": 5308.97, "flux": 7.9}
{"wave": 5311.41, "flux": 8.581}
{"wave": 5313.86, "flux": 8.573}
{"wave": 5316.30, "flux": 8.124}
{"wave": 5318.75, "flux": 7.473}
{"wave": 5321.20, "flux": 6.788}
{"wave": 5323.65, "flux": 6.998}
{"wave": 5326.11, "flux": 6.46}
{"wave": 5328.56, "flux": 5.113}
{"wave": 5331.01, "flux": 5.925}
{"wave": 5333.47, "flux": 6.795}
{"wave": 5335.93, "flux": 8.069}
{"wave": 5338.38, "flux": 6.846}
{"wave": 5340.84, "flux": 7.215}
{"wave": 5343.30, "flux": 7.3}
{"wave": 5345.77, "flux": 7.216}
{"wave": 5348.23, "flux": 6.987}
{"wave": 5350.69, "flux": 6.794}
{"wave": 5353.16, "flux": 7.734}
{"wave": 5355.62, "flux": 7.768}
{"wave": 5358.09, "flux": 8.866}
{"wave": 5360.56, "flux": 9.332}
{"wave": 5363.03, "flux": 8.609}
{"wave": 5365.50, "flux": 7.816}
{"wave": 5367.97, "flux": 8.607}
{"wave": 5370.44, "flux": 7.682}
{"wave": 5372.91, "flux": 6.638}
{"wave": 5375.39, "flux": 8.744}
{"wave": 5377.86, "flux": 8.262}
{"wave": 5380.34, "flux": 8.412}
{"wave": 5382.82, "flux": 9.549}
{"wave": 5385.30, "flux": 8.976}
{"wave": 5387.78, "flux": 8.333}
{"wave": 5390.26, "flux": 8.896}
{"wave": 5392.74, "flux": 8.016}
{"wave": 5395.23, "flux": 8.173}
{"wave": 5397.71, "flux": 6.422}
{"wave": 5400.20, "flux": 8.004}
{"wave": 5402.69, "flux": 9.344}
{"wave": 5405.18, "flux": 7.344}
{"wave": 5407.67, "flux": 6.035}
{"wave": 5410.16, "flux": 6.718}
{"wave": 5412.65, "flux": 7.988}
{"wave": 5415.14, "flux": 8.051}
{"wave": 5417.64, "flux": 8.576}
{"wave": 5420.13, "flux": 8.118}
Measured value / 1.38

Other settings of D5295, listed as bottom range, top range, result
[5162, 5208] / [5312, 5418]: 1.82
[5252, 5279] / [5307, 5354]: 1.22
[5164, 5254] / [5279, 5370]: 1.41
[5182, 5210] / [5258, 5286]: 1.37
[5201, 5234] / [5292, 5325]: 1.36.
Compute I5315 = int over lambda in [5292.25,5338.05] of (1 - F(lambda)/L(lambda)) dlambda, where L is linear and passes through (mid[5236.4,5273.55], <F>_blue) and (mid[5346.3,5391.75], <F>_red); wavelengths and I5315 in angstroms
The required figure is 1.3 angstroms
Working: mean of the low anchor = 6.41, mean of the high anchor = 8.21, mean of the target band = 7.14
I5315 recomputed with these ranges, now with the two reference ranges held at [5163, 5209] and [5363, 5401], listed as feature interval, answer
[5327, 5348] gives 1.54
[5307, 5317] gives -2.07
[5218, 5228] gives -3.34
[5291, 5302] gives -0.56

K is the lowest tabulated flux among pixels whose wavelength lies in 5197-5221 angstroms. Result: 2.227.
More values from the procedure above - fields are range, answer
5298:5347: 5.113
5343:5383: 6.638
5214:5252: 5.35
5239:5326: 4.201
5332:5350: 6.795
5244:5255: 6.779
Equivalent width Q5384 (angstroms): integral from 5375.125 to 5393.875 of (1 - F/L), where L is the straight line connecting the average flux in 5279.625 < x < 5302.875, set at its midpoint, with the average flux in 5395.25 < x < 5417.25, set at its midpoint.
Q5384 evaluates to -2.9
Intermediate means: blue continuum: 7.21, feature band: 8.65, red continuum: 7.57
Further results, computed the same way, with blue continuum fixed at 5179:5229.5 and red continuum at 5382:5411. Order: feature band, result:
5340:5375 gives -1.7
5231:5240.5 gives -2.8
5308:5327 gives -2.2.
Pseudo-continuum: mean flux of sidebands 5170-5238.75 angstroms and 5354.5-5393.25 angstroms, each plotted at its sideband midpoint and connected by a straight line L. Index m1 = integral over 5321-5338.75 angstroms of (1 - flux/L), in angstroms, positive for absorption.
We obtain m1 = 2.3 angstroms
